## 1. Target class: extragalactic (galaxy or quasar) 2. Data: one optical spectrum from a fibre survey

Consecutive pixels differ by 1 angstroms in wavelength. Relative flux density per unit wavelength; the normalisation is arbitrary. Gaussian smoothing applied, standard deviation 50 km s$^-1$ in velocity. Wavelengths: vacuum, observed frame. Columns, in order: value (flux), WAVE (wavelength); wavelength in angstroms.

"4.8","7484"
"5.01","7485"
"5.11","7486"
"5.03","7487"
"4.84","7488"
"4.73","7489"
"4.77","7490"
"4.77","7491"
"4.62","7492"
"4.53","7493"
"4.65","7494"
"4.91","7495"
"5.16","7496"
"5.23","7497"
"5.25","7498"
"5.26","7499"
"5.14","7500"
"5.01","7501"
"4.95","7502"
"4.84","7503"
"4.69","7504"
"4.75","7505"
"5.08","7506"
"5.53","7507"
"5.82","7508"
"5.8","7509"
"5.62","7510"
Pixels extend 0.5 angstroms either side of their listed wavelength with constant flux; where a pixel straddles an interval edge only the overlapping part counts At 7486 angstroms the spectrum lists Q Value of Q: 5.11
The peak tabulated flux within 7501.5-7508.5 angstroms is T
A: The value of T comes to 5.82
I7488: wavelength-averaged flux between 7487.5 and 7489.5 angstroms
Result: 4.79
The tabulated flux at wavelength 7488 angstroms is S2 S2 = 4.84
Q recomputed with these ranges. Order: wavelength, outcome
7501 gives 5.01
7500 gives 5.14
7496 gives 5.16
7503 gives 4.84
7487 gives 5.03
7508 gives 5.82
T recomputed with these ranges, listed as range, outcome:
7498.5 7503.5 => 5.26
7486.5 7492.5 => 5.03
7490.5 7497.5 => 5.23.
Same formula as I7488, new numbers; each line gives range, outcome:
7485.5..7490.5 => 4.9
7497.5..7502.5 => 5.12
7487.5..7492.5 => 4.75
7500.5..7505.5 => 4.85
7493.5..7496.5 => 4.91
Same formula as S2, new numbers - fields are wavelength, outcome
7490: 4.77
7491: 4.77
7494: 4.65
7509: 5.8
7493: 4.53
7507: 5.53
